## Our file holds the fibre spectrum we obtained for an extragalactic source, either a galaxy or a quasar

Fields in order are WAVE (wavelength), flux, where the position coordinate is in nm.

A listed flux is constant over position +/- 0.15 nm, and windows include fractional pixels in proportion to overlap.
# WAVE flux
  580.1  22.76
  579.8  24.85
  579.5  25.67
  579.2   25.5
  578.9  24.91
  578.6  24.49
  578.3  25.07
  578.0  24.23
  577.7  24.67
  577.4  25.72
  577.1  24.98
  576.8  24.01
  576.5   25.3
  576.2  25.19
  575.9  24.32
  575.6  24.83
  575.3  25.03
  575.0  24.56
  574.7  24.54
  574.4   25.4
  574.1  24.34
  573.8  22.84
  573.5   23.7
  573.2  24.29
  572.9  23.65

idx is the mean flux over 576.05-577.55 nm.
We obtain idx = 25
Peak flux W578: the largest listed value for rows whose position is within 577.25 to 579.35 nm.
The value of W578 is 25.72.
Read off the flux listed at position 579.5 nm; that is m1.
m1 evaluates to 25.67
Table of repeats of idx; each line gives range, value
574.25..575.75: 24.9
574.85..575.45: 24.8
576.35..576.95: 24.7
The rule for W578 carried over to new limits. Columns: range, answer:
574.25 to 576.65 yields 25.4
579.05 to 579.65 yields 25.67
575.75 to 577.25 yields 25.3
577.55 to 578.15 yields 24.67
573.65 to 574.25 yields 24.34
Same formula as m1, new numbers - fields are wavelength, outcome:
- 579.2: 25.5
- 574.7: 24.54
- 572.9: 23.65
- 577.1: 24.98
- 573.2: 24.29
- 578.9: 24.91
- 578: 24.23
